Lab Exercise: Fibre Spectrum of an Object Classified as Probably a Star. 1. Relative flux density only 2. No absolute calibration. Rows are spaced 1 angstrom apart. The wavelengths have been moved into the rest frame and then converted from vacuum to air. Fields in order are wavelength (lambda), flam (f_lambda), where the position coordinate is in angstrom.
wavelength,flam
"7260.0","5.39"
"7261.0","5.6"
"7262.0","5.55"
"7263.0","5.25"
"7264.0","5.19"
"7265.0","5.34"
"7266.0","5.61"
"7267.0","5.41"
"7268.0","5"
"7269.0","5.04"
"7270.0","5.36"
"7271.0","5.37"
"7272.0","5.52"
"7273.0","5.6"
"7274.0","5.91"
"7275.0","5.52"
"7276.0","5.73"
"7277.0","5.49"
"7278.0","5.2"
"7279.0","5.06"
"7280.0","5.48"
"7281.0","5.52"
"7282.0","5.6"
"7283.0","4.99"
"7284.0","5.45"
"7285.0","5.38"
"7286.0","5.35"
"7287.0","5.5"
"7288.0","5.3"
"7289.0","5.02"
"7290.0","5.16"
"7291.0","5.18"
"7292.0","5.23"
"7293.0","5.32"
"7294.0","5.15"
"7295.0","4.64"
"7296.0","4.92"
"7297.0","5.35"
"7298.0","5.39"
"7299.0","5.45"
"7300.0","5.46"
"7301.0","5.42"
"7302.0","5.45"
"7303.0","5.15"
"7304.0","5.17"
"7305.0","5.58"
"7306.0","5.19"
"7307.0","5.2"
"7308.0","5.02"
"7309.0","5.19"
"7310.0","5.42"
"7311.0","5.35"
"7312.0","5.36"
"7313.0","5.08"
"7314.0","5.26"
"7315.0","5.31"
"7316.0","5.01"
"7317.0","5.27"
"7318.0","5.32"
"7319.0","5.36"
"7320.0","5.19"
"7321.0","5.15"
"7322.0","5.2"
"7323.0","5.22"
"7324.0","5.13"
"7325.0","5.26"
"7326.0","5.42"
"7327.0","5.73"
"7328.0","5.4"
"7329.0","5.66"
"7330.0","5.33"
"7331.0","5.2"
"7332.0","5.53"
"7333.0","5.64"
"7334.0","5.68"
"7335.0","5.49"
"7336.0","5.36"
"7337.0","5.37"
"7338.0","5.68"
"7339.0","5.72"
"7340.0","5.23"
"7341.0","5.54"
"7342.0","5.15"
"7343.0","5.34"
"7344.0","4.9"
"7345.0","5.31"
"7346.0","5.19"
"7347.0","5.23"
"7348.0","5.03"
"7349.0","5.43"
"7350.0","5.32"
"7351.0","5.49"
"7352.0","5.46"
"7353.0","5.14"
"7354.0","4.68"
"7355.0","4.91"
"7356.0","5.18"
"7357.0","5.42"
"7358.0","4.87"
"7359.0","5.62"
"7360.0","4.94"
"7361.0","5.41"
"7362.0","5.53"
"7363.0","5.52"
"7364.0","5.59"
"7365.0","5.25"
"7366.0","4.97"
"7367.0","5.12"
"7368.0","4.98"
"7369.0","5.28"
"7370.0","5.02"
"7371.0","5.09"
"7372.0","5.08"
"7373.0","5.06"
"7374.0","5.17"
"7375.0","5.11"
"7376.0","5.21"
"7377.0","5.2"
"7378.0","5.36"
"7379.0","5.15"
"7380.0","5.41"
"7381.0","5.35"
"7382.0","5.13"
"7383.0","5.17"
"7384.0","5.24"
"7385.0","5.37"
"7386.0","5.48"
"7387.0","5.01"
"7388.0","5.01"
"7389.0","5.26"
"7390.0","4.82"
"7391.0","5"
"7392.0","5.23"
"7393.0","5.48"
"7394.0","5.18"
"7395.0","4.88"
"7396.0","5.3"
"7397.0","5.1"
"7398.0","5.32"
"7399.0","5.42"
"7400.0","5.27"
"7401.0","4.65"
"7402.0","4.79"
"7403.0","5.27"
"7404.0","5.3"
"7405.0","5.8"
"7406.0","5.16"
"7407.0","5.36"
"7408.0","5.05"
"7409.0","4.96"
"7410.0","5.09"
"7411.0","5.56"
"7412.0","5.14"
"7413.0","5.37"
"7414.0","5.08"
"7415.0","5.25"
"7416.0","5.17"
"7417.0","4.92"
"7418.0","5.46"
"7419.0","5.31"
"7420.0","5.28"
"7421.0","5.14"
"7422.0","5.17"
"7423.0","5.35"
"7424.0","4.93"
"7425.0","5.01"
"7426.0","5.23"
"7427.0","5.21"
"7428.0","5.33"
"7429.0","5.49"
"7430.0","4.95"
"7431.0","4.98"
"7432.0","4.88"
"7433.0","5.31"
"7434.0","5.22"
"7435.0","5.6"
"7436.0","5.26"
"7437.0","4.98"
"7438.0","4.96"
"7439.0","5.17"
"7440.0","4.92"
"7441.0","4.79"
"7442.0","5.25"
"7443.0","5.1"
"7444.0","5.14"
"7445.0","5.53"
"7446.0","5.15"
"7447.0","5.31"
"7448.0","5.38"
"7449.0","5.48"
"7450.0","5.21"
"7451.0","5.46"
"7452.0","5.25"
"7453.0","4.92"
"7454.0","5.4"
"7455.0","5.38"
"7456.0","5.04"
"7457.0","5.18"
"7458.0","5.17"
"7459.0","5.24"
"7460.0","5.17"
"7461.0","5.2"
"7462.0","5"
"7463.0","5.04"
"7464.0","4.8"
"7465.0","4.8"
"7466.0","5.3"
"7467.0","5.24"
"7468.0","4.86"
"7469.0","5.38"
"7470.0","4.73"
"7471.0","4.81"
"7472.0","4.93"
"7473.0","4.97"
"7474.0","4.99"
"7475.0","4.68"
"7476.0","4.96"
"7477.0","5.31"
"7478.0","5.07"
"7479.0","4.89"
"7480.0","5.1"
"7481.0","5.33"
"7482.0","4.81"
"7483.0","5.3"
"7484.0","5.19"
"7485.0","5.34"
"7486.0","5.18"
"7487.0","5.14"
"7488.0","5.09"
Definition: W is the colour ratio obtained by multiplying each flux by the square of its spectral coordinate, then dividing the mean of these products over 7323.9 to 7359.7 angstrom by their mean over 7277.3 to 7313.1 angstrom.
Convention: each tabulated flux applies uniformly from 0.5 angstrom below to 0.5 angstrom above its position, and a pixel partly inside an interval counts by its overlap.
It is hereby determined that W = 1.02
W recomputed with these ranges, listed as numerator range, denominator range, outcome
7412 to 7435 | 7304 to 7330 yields 1.01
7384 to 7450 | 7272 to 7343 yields 1.00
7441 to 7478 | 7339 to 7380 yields 1.01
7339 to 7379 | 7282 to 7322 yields 1.01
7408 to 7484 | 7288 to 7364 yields 1.00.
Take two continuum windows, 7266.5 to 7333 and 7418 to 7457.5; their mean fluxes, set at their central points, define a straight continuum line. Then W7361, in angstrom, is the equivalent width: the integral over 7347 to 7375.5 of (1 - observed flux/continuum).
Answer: 0.3 angstrom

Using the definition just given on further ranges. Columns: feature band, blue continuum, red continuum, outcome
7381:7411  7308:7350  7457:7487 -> 0.1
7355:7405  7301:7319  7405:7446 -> 0.2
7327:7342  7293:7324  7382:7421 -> -0.7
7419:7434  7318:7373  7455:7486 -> -0.1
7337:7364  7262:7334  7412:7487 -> -0.1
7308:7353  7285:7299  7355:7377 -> -1.1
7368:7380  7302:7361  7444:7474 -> 0.2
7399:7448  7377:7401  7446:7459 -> 0.5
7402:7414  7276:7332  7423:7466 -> -0.1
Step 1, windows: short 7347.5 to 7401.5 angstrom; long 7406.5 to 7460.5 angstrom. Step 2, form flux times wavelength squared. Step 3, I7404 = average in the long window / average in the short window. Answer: 1.02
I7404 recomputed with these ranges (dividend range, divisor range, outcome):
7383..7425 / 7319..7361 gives 0.99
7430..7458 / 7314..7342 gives 1.00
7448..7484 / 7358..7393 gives 1.00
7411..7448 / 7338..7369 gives 1.01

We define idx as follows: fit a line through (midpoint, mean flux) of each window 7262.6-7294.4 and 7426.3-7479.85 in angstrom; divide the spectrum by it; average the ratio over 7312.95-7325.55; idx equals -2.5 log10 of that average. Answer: 0.017 mag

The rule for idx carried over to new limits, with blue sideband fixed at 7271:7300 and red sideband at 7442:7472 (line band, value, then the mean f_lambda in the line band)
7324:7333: -0.03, 5.44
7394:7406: 0.01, 5.19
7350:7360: 0.02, 5.19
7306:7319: 0.02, 5.24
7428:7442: 0.01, 5.13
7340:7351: 0.00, 5.25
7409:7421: 0.00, 5.22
